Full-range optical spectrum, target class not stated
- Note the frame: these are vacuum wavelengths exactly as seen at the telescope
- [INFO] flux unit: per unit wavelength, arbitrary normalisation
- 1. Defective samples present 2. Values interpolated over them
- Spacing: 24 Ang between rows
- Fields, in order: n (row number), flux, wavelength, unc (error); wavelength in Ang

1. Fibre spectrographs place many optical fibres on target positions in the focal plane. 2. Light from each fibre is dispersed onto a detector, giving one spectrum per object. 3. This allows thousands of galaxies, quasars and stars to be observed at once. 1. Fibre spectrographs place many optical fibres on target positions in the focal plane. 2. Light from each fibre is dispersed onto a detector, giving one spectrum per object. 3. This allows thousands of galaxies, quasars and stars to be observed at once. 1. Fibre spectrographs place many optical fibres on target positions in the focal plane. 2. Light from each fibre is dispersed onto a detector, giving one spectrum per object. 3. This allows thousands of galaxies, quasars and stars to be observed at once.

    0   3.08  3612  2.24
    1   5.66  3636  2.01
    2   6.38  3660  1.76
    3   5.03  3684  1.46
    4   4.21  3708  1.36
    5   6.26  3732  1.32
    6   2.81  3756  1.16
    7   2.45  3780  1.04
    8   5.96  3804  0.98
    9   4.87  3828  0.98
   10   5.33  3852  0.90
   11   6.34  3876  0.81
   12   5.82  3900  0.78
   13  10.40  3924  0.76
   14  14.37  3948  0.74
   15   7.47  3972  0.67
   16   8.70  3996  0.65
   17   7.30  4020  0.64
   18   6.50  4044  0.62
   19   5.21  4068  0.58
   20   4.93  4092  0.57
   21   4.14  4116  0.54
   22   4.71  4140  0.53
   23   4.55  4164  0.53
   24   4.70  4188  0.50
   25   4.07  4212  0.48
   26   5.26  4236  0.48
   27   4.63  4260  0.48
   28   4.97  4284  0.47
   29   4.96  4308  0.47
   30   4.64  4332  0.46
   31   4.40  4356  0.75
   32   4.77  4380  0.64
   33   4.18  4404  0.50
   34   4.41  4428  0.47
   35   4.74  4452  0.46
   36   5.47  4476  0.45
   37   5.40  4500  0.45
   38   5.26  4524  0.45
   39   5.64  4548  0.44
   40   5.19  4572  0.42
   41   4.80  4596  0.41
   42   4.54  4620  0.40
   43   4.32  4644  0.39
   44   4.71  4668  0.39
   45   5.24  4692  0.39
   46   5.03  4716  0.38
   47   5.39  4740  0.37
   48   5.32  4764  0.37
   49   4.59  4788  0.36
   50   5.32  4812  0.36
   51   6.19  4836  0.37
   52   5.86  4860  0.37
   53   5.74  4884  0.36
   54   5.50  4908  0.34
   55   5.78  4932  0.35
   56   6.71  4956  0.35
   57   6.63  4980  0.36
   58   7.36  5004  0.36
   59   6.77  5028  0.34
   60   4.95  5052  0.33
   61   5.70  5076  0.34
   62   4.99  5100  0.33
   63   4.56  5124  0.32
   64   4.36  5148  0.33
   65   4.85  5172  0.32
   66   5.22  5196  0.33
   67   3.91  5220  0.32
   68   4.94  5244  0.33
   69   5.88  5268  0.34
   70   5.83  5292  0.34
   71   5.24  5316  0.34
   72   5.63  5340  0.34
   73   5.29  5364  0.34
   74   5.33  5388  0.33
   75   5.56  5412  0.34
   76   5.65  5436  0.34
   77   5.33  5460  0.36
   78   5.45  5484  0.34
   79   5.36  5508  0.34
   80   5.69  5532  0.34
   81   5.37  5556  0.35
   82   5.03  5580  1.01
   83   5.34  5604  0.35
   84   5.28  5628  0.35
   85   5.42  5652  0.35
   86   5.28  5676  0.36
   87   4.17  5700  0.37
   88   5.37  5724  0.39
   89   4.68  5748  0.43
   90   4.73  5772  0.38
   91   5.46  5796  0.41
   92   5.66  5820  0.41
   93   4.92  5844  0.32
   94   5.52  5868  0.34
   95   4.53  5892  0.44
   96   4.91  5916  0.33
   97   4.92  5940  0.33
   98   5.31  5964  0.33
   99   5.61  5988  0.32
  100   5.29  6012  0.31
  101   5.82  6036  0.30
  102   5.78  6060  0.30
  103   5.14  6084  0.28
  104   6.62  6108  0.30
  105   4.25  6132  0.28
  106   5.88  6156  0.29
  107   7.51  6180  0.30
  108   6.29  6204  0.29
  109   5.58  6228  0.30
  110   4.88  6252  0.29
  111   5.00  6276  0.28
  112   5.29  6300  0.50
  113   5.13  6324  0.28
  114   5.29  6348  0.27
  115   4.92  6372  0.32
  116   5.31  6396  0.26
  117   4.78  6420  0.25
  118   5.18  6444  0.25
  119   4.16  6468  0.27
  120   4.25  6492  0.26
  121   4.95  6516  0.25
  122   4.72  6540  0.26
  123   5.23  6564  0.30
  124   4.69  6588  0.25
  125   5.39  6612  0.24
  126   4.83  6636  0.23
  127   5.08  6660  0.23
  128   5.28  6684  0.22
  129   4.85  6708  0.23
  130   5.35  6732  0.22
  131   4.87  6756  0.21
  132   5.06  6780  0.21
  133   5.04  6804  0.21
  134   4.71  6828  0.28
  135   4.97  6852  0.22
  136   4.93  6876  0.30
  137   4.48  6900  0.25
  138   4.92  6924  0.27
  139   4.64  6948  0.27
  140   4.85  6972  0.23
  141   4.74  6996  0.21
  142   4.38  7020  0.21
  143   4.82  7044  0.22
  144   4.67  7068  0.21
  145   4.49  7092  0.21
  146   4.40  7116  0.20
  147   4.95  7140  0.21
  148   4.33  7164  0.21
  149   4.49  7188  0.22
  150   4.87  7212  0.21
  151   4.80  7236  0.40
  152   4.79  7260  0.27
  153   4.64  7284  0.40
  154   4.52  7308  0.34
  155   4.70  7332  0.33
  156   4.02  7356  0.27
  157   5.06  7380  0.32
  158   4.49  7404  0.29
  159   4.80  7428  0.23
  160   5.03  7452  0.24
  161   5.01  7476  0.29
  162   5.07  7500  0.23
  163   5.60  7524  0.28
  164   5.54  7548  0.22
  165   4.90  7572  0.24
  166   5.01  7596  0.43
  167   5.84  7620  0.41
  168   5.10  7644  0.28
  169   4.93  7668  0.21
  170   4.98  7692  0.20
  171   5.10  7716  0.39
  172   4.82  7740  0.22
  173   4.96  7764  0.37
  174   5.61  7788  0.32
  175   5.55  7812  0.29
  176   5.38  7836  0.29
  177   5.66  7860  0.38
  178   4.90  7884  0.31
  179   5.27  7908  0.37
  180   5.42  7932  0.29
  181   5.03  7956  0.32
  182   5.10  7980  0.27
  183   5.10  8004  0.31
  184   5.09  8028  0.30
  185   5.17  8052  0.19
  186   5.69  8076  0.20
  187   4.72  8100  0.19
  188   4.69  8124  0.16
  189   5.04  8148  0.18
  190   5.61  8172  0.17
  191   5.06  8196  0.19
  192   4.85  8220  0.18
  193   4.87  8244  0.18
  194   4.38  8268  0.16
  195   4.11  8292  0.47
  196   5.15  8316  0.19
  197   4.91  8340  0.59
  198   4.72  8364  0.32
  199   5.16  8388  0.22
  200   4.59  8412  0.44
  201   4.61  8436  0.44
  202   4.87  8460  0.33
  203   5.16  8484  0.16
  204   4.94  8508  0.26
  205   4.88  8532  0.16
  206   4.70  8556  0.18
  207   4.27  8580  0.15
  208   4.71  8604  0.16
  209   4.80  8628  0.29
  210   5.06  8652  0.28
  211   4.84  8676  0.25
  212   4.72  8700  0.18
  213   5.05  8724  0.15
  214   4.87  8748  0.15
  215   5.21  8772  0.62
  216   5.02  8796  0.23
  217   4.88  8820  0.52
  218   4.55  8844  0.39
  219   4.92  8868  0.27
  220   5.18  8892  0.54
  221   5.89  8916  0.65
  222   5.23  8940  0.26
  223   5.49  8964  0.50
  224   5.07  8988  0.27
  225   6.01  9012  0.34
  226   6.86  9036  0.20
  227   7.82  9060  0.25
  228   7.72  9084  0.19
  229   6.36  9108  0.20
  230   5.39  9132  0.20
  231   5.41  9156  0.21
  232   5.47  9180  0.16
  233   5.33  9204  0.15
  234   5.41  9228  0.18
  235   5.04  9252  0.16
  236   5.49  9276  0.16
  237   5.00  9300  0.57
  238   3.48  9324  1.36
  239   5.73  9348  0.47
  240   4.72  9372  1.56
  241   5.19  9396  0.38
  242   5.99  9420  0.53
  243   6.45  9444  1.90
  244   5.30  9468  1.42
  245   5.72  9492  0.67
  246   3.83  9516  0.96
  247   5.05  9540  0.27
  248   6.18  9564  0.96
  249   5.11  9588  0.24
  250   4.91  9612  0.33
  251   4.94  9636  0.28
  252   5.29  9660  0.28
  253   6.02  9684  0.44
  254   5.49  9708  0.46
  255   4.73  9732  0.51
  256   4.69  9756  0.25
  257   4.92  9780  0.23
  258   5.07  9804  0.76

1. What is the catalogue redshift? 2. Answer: 0.381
